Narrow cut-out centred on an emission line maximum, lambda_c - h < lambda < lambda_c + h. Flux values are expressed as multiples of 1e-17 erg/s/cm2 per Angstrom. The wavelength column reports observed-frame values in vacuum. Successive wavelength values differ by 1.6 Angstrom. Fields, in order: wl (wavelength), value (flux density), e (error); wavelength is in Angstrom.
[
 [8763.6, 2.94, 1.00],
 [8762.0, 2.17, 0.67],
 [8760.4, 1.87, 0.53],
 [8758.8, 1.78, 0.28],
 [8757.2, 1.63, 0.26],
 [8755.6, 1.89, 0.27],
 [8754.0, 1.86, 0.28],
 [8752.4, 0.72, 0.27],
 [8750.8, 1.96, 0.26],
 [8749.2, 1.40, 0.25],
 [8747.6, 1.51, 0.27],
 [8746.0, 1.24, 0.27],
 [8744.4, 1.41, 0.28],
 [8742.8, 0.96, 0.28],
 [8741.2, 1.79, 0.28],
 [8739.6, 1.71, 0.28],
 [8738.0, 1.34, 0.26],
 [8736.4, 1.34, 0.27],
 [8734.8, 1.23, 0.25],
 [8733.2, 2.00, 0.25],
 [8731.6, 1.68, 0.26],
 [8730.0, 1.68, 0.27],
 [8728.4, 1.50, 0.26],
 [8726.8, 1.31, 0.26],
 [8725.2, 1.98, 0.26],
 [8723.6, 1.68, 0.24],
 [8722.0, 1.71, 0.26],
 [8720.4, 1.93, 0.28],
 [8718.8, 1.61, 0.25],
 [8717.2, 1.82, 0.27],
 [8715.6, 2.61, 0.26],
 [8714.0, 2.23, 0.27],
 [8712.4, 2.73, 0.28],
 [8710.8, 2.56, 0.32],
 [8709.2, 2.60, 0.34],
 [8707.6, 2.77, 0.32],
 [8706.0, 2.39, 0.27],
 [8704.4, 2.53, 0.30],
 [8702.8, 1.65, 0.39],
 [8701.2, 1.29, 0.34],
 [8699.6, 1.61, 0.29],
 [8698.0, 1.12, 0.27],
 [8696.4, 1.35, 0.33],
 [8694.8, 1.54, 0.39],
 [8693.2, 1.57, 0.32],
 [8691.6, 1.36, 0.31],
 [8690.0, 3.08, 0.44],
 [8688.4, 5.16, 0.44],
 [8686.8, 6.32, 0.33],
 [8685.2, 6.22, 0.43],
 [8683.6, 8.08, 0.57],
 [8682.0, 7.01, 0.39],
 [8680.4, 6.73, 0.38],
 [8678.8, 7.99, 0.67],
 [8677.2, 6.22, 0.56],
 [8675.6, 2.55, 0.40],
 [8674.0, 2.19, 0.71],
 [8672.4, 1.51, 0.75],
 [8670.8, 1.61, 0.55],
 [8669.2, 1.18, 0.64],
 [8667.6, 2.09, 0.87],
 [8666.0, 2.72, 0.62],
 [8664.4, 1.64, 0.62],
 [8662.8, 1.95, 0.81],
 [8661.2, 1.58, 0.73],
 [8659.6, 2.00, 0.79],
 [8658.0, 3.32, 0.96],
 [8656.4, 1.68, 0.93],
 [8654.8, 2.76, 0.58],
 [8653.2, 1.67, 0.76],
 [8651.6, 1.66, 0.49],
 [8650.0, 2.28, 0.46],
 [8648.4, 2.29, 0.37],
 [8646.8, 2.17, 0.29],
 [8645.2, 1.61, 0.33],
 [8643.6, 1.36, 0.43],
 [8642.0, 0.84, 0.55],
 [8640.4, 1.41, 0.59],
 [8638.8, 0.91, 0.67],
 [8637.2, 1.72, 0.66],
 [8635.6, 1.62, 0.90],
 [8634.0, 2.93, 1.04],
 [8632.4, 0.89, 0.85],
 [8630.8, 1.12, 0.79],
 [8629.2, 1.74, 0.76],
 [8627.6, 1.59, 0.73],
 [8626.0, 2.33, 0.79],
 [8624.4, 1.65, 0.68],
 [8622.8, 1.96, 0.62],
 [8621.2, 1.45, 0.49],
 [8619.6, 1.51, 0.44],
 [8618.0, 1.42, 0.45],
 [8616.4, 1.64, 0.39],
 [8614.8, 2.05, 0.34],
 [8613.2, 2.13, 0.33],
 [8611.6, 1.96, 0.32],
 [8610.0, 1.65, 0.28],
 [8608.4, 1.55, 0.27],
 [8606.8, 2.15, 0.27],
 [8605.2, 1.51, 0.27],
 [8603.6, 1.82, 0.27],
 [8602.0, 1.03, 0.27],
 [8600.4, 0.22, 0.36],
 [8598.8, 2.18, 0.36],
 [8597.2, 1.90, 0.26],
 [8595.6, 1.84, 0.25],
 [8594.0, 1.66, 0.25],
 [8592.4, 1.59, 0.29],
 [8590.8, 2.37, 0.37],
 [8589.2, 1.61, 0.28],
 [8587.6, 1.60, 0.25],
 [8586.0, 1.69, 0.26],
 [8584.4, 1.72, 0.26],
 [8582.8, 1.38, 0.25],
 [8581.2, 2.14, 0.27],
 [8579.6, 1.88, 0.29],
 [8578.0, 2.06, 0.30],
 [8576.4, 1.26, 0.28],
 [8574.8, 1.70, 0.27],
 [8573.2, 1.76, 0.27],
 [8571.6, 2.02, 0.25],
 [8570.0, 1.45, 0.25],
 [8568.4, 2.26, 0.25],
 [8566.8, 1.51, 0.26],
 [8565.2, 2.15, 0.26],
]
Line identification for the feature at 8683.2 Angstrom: Halpha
